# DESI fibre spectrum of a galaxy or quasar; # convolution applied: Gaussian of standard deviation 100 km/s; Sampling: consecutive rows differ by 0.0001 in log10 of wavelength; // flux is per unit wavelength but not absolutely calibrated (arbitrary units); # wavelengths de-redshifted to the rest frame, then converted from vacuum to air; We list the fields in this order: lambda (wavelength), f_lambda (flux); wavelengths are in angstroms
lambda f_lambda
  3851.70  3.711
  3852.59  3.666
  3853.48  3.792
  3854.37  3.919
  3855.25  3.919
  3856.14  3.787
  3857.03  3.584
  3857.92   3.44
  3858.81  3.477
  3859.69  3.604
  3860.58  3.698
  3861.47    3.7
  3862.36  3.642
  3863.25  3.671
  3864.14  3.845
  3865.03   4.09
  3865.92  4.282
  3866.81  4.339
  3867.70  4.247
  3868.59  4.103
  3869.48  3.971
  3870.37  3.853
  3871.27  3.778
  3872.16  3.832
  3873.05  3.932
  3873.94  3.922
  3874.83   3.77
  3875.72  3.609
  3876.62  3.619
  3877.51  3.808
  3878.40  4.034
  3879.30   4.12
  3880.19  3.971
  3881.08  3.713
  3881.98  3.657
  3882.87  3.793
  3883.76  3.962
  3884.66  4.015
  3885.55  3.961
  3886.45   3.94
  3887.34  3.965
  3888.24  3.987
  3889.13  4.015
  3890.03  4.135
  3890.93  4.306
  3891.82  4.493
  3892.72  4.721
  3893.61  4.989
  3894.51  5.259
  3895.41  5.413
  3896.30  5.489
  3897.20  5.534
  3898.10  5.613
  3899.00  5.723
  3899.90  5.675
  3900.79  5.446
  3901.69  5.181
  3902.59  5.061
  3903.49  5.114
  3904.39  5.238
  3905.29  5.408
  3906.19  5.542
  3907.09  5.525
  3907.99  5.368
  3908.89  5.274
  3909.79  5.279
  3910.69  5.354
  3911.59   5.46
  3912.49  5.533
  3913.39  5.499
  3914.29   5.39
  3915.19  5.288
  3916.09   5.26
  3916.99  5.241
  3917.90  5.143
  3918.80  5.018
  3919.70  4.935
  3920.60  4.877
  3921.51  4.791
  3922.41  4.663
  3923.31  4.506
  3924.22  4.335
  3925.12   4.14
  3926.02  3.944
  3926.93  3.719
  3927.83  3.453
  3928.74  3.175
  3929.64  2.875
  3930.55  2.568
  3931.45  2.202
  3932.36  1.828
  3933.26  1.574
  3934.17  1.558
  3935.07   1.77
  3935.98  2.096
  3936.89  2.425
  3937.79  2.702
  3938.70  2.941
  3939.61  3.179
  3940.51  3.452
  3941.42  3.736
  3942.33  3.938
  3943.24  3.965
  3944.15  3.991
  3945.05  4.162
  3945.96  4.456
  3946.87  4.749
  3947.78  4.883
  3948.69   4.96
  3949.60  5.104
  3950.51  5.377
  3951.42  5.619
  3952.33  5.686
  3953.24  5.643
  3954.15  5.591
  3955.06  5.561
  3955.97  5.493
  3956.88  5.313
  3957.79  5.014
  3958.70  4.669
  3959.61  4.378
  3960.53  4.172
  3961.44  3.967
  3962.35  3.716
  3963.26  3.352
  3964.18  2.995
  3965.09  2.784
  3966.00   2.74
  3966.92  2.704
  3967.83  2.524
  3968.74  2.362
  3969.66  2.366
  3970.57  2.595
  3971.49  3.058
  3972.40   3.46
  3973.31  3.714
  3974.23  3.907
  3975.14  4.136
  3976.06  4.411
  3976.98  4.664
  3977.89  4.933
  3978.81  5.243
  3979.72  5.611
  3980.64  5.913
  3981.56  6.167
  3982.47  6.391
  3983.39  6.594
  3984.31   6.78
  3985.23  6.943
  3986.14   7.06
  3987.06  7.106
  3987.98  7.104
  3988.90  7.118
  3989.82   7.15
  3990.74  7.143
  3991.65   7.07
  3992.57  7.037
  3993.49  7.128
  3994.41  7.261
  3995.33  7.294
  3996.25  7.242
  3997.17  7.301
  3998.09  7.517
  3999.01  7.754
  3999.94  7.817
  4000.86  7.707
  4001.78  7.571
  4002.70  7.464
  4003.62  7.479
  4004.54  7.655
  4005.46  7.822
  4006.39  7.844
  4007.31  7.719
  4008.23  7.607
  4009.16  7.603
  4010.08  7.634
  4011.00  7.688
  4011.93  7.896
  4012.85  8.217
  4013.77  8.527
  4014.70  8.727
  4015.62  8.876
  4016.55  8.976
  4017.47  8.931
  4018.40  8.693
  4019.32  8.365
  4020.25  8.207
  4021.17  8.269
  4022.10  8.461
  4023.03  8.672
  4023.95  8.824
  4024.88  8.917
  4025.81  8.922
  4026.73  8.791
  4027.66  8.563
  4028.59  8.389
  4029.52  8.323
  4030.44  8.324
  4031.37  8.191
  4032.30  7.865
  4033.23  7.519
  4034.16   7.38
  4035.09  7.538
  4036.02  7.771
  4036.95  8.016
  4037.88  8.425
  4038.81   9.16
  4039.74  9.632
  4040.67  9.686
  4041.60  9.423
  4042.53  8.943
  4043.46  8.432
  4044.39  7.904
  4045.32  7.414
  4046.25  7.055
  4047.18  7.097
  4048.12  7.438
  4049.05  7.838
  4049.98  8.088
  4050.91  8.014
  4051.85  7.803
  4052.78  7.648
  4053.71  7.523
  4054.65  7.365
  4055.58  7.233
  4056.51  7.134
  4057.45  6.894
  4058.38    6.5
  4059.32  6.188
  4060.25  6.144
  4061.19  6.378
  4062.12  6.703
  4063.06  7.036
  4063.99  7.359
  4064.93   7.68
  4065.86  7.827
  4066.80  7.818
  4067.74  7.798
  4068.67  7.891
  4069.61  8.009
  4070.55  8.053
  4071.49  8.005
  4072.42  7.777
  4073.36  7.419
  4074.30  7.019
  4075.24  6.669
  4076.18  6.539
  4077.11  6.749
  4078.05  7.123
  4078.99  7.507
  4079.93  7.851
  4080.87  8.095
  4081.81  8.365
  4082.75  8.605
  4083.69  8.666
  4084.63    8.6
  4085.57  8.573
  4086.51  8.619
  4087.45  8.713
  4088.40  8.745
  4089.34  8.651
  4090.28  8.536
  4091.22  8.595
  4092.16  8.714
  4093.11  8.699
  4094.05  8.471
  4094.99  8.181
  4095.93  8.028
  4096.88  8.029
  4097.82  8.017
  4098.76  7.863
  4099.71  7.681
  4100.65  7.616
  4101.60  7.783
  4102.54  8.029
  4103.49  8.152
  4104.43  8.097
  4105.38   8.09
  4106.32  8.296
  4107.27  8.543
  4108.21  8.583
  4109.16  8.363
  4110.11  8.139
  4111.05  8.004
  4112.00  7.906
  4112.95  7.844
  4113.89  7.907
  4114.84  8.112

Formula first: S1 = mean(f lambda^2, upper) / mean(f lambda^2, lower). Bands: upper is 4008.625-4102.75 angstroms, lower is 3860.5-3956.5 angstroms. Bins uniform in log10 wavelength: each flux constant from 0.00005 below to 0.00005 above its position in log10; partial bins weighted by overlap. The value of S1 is 2.0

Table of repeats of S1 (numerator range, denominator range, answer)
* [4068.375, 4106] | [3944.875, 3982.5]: 1.95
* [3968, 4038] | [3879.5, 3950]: 1.72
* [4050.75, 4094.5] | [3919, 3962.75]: 2.05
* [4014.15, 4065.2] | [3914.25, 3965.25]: 2.06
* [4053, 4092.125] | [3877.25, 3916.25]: 1.73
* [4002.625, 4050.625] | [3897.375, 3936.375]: 1.95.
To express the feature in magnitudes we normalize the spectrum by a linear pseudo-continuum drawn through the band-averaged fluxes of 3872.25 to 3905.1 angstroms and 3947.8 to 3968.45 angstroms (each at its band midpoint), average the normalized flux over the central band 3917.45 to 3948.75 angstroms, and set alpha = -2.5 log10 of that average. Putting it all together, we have 0.23 mag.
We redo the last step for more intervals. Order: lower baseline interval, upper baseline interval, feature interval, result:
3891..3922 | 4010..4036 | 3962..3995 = 0.39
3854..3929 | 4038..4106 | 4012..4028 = -0.25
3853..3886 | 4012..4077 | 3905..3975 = 0.30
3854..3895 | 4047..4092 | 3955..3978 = 0.45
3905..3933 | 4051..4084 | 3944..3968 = 0.17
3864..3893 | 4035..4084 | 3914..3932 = 0.15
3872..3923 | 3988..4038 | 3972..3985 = 0.33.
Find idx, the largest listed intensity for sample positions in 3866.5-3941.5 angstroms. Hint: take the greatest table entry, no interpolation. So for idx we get 5.723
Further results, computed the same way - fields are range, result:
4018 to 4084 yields 9.686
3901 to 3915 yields 5.542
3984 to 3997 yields 7.294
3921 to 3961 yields 5.686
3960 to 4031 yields 8.976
